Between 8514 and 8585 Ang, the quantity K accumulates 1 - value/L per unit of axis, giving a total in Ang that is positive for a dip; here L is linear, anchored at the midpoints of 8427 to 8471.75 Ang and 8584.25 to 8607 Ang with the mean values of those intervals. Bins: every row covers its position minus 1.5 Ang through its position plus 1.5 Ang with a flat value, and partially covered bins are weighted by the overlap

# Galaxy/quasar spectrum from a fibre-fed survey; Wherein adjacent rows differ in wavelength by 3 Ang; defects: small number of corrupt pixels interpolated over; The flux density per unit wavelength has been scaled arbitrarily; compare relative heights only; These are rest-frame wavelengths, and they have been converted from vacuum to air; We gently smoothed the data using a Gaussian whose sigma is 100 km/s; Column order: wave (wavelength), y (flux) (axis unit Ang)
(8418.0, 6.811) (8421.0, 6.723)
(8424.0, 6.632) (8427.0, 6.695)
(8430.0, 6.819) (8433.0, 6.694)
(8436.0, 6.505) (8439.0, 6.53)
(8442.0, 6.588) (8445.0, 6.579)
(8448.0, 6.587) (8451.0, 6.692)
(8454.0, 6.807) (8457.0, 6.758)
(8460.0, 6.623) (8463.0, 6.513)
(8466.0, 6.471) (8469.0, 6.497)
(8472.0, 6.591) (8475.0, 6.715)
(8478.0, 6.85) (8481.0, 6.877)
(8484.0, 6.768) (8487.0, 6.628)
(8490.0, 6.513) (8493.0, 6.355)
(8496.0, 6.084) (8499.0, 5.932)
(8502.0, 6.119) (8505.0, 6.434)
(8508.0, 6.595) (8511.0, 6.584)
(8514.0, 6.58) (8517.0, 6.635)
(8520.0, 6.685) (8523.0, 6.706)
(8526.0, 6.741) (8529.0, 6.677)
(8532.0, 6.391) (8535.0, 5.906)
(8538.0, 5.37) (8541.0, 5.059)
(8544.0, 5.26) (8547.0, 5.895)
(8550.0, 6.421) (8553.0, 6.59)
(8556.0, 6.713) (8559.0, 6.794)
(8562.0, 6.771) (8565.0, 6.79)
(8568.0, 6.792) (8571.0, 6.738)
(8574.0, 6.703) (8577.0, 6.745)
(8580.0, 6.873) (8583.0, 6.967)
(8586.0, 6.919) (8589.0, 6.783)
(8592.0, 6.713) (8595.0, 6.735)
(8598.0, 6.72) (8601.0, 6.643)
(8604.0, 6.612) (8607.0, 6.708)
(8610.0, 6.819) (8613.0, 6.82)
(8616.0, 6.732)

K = 2.6 Ang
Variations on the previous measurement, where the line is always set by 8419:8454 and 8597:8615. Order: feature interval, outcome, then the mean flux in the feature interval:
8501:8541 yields 1.9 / 6.37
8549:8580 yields -0.1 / 6.72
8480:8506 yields 1.1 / 6.4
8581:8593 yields -0.2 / 6.85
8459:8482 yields 0.1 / 6.64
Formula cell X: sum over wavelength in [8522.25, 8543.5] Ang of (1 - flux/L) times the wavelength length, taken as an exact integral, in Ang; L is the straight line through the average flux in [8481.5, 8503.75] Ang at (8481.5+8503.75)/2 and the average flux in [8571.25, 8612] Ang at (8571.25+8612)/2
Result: 1.5 Ang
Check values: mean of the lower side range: 6.37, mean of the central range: 6.06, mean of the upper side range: 6.76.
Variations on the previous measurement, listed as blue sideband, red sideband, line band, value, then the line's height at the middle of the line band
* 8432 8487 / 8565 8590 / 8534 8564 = 3.0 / 6.77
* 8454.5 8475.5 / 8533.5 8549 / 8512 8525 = -1.8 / 5.85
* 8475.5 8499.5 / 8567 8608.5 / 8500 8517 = 0.3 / 6.58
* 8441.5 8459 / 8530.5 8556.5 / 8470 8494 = -0.9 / 6.42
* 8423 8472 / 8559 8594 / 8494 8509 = 1.1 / 6.7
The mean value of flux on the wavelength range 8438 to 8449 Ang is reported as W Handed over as 6.57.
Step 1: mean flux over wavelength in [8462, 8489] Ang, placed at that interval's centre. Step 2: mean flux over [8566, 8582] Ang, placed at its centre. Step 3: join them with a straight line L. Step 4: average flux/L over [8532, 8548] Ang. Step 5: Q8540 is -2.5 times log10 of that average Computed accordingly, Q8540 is 0.21 mag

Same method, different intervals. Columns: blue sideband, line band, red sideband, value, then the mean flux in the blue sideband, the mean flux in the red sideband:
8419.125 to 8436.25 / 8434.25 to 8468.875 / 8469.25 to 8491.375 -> 0.02 mag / 6.69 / 6.7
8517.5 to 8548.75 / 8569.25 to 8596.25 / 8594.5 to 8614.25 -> -0.04 mag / 6.09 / 6.72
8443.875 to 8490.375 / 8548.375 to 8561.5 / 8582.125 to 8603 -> 0.02 mag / 6.66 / 6.77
